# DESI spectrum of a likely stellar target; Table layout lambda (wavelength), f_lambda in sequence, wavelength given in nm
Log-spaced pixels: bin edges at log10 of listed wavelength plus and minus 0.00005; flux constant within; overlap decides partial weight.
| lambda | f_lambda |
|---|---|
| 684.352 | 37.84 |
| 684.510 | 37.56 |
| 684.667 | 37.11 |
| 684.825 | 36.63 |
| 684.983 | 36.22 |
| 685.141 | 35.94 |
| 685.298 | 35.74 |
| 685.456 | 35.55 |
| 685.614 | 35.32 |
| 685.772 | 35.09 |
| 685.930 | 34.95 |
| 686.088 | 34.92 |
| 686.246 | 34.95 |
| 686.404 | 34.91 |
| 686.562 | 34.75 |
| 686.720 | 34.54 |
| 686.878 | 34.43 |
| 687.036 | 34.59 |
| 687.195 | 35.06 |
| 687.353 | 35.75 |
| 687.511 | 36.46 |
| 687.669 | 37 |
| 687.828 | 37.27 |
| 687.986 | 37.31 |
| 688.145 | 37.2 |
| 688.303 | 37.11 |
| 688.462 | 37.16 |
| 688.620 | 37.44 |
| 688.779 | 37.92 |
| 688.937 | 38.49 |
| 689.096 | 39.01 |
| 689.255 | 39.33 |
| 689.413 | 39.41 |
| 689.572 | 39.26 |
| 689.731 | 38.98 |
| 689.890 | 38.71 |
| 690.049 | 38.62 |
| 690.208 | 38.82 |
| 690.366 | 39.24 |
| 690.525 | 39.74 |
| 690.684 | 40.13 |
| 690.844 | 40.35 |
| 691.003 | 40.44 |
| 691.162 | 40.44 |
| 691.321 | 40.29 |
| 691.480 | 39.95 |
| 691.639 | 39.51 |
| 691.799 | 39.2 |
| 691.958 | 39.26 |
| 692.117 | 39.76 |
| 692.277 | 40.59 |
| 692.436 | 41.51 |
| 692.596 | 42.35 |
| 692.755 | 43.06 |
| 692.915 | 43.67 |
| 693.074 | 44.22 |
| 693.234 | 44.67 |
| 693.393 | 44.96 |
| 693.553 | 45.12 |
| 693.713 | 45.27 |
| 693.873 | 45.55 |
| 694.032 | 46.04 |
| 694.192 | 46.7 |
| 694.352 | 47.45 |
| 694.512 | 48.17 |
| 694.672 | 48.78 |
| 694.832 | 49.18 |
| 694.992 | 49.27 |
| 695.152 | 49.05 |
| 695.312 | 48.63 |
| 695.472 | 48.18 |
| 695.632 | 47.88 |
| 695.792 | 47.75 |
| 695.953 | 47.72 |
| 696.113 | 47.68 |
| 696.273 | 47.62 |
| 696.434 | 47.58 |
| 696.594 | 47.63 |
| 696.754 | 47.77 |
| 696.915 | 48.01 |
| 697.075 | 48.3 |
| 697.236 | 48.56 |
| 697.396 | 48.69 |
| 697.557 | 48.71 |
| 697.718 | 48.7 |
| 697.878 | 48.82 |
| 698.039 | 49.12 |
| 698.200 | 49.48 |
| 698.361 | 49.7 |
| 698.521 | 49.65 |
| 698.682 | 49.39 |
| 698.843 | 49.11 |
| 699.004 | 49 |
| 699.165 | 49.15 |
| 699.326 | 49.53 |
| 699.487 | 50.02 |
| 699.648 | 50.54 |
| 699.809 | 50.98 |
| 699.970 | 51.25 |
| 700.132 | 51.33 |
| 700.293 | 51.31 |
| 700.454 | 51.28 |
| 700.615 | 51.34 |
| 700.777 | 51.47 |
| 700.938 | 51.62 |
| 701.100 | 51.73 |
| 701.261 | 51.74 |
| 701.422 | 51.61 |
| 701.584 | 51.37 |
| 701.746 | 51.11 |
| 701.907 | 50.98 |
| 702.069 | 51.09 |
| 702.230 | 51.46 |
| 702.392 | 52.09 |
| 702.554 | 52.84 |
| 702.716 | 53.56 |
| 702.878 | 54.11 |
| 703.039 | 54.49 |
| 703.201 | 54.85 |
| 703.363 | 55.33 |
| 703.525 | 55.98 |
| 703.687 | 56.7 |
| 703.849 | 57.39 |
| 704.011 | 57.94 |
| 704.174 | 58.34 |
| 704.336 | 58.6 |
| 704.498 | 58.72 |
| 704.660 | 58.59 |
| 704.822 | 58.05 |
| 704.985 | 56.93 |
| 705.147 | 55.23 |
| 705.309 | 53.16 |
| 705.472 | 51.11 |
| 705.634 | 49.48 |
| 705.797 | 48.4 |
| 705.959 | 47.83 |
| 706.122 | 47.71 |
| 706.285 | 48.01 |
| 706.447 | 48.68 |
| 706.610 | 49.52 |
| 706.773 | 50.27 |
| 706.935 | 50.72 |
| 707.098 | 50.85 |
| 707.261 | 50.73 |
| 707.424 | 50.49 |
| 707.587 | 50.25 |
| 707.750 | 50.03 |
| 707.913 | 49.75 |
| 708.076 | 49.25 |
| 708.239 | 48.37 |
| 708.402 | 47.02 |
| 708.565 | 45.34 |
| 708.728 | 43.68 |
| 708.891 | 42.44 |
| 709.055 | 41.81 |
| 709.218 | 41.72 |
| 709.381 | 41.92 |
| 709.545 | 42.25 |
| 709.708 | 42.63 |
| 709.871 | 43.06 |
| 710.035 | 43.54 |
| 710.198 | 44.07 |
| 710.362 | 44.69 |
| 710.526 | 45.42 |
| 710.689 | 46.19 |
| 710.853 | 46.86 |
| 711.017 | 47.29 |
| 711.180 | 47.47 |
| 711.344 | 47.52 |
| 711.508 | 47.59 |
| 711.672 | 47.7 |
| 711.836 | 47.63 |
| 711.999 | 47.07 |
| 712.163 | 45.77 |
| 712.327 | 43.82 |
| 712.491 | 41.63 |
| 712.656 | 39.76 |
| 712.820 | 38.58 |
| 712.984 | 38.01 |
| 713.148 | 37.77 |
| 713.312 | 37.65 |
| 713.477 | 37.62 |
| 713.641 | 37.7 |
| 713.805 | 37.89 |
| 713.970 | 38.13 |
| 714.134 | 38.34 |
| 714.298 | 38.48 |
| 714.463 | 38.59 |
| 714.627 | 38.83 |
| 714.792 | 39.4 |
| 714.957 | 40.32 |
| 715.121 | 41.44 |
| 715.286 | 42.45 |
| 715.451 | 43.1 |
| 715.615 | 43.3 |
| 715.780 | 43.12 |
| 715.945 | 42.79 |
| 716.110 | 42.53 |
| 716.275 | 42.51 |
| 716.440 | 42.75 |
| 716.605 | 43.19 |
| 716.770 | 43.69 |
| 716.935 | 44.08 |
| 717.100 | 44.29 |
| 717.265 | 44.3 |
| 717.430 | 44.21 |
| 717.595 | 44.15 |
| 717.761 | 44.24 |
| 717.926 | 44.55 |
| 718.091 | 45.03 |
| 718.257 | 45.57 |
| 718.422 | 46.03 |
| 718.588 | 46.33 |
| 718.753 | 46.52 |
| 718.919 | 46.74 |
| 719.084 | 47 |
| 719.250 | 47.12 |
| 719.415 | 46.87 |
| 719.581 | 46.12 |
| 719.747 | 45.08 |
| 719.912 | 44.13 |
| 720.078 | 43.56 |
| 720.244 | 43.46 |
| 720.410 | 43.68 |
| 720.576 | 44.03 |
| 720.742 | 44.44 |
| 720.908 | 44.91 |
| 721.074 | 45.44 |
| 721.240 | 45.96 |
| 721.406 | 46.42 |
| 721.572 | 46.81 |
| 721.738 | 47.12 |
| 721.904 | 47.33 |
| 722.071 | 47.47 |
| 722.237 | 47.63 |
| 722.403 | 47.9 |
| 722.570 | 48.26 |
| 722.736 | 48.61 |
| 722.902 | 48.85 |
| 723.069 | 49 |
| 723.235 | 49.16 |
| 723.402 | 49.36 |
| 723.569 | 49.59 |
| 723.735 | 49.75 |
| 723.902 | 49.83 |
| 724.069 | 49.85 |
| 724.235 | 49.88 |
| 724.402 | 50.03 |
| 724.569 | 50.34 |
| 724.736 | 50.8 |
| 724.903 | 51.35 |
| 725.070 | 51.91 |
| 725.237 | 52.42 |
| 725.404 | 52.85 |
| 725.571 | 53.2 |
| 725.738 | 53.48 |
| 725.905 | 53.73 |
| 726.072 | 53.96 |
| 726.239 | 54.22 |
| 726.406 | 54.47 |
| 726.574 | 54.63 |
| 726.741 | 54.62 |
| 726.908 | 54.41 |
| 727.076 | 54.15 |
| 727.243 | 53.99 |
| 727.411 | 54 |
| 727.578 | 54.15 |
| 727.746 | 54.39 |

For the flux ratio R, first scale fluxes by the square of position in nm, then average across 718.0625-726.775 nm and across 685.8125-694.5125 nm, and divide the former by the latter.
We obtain 1.3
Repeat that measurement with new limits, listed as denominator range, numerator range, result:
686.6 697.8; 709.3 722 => 1.10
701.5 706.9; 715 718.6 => 0.85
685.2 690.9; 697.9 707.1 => 1.47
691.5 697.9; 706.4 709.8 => 1.06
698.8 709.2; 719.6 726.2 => 1.00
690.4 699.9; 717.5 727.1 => 1.14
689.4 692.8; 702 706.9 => 1.39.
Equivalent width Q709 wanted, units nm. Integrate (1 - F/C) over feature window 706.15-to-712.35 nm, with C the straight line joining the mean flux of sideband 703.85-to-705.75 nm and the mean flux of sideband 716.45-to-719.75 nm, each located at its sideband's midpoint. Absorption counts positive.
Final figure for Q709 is 0.67 nm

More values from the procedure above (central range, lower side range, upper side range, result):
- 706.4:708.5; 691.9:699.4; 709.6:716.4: -0.28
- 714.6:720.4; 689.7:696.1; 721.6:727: 0.61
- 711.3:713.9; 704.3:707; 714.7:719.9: 0.30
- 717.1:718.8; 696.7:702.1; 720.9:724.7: 0.13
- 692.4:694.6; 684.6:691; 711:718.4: -0.39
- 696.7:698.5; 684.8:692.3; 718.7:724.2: -0.39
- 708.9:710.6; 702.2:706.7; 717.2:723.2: 0.27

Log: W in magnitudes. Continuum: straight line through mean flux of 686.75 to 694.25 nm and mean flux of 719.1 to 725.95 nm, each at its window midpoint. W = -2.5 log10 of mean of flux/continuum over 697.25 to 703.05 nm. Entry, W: -0.19 mag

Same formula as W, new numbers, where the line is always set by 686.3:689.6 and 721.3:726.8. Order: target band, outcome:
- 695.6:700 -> -0.20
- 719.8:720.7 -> 0.12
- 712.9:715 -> 0.21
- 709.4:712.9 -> 0.02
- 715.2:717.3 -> 0.10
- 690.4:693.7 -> -0.08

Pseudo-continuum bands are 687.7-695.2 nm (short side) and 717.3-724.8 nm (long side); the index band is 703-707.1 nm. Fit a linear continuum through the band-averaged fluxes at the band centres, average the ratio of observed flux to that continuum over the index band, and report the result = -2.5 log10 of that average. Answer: -0.21 mag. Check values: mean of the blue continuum 41.6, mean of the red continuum 46.8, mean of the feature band 53.6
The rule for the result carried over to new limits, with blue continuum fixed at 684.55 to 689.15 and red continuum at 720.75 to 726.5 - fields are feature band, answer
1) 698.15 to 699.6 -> -0.215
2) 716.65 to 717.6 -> 0.076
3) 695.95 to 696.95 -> -0.200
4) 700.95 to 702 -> -0.231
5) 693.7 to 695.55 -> -0.220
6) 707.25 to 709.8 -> -0.044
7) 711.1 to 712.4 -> -0.036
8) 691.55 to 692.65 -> -0.059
